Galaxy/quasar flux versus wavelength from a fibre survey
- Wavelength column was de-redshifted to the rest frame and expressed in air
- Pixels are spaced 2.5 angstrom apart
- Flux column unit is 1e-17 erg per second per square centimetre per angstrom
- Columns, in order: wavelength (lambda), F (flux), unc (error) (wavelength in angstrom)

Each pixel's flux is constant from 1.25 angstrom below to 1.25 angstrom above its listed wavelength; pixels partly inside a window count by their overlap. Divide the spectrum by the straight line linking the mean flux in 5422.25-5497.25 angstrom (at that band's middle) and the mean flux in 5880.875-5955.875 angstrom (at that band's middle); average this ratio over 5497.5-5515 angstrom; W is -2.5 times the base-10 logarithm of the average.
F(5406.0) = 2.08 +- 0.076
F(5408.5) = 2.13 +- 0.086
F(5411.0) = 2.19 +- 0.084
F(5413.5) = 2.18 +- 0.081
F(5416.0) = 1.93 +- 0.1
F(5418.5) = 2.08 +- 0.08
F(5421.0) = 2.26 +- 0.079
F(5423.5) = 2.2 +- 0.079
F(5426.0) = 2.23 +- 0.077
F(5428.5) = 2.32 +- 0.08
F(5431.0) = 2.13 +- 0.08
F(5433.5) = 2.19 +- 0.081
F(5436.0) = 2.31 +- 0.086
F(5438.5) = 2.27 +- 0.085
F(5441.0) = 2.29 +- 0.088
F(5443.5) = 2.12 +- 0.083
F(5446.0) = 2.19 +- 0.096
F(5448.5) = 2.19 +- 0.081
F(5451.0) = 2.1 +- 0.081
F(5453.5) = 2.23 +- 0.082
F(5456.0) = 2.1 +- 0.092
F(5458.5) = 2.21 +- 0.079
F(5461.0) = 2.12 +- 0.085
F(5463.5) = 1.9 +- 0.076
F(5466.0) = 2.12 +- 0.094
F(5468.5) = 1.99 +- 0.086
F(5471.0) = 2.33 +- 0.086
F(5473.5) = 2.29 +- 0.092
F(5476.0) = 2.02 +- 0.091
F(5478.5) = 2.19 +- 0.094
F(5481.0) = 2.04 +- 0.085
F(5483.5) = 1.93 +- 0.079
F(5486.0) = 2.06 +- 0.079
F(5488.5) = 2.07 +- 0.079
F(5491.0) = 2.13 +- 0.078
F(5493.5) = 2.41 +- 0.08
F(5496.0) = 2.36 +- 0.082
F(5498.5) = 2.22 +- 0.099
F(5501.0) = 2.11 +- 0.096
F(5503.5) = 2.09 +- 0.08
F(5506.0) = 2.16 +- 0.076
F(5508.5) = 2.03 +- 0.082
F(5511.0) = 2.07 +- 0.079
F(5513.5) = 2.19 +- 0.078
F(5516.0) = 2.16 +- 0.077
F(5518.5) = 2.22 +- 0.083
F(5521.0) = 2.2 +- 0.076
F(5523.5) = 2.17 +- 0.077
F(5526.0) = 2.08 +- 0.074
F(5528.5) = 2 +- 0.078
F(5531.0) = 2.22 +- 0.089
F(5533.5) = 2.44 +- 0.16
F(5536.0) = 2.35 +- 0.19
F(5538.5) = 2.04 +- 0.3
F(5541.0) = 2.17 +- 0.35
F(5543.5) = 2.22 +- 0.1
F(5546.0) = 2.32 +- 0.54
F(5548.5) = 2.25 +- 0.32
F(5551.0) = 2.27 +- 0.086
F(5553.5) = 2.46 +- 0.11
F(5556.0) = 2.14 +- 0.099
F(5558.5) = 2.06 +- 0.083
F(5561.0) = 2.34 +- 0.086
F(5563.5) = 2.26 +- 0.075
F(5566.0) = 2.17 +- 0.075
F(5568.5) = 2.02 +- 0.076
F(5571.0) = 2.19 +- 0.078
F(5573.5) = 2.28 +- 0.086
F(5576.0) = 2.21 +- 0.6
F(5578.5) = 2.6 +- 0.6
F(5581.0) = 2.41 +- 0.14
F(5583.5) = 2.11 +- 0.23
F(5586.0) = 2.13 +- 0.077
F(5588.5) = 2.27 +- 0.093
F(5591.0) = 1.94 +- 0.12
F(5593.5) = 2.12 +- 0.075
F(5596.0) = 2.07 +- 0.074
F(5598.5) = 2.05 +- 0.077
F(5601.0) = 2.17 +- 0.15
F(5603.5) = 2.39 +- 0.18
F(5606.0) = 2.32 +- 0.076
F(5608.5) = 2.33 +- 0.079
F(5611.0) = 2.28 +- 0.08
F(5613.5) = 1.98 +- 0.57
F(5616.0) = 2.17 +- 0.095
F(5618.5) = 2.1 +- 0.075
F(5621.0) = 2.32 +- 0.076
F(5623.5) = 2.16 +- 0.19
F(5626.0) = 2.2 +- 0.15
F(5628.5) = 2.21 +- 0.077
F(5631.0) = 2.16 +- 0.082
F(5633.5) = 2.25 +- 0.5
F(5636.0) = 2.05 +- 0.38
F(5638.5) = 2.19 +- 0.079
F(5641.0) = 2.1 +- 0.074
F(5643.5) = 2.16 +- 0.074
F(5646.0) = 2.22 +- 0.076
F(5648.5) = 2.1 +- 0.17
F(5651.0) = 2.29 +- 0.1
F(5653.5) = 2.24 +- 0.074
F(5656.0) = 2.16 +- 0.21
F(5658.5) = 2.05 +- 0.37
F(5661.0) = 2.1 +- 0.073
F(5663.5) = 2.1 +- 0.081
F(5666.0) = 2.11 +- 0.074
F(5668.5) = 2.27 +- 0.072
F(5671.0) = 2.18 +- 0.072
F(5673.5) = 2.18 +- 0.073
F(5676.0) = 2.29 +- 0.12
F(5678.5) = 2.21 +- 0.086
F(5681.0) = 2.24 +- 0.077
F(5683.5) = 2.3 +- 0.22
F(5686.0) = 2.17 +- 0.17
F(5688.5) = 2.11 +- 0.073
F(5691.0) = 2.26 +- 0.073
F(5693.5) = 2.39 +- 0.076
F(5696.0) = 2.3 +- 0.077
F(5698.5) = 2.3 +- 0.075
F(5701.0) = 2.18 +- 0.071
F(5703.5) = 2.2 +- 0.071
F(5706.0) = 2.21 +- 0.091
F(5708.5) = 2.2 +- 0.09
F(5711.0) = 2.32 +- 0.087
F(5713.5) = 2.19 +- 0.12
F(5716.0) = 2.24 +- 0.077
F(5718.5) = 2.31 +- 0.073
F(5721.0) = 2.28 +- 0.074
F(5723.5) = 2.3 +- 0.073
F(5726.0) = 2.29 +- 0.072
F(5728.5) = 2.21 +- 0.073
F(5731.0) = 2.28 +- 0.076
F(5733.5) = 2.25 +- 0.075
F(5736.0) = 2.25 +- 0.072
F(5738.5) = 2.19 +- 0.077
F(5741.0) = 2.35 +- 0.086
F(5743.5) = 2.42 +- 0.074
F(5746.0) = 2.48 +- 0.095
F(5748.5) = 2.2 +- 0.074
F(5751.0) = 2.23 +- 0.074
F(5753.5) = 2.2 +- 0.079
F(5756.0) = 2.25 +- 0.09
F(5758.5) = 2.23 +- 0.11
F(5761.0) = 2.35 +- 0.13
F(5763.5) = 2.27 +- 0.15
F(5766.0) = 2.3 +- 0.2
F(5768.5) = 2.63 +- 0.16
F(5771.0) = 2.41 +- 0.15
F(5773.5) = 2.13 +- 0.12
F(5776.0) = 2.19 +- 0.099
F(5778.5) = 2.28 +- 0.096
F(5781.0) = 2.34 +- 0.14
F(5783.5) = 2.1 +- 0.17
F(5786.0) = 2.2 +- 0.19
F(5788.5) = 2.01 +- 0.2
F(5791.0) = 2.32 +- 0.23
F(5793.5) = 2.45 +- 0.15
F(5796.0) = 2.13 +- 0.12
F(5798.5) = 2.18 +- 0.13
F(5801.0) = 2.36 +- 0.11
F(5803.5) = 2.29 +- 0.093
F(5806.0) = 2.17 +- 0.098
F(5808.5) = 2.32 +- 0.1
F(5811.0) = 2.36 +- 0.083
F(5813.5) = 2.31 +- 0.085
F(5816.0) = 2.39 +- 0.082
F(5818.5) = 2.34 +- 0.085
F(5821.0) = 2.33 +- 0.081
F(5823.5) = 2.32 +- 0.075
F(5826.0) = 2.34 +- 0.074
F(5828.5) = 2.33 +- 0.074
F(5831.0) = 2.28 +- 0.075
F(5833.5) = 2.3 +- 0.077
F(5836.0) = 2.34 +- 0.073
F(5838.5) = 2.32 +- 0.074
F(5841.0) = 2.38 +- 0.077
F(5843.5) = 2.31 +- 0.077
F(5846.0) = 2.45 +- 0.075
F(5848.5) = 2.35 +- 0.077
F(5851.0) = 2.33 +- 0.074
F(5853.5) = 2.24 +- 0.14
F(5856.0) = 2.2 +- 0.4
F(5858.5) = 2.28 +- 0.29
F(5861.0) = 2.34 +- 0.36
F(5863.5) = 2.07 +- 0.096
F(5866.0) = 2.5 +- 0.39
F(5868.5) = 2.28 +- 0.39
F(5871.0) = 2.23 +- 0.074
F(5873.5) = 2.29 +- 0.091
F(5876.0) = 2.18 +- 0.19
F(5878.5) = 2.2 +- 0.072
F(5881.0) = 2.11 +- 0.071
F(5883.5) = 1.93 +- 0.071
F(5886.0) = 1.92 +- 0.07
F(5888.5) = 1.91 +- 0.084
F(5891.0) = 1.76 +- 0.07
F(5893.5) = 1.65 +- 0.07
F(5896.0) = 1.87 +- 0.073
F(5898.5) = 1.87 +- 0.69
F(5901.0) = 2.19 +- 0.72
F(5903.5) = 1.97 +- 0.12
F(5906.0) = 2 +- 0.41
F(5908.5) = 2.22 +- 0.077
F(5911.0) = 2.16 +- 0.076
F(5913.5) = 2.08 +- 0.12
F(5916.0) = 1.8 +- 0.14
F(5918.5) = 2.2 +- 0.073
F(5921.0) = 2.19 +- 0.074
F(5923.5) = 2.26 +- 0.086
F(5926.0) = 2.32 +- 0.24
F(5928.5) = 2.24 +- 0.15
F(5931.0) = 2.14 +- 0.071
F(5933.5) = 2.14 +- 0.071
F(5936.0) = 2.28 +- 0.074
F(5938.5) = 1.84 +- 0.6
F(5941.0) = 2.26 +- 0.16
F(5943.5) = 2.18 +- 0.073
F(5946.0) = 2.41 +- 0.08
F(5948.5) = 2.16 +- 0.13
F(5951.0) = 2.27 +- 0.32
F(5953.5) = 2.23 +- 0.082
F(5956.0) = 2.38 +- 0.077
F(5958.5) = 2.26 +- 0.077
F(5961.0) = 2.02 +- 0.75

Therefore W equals 0.02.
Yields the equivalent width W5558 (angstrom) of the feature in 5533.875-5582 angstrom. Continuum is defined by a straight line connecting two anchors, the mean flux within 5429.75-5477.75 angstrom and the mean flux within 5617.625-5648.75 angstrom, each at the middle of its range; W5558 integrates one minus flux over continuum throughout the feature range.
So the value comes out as -1.9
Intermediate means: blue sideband 2.16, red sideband 2.17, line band 2.25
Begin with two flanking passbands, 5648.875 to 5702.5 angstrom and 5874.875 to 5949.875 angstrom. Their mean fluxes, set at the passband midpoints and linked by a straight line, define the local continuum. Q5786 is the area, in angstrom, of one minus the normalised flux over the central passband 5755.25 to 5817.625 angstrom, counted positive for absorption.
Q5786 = -3.8 angstrom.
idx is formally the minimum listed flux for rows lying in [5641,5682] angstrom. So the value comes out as 2.05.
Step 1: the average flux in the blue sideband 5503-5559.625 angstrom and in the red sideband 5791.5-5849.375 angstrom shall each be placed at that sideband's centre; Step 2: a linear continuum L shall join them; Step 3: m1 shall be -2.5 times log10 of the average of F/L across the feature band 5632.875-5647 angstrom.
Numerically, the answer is 0.04 mag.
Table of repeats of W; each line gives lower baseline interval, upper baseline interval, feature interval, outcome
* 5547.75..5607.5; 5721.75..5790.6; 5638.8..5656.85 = 0.03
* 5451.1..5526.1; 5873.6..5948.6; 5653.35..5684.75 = -0.03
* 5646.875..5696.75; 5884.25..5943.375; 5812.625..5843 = -0.11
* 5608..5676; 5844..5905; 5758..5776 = -0.08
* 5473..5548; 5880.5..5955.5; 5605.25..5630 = -0.03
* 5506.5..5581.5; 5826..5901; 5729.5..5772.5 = -0.06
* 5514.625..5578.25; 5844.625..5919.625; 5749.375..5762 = -0.05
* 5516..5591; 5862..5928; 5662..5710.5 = -0.03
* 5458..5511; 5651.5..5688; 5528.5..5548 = -0.04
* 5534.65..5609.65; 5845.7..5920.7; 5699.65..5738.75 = -0.04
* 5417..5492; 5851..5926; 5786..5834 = -0.09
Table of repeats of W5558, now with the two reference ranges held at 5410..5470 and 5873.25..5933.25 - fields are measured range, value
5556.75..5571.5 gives -0.3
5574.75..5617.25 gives -1.6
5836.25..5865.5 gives -3.3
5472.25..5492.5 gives 0.5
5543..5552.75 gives -0.6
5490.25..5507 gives -0.5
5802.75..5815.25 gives -1.3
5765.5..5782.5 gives -1.9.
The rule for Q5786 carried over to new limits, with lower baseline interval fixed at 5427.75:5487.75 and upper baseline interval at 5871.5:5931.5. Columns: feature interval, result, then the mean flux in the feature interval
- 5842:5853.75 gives -1.5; 2.35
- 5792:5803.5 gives -1.1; 2.28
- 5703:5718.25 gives -1.0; 2.23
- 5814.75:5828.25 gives -1.7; 2.34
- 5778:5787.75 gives -0.6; 2.21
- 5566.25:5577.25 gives -0.2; 2.17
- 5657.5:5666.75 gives 0.1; 2.09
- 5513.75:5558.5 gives -1.7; 2.21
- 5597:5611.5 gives -0.9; 2.25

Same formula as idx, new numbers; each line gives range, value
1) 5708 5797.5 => 2.01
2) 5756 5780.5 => 2.13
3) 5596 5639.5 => 1.98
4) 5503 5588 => 2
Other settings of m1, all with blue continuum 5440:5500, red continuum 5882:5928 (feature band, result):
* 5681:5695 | -0.081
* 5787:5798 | -0.086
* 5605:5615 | -0.058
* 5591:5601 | 0.020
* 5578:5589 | -0.084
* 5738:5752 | -0.125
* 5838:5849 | -0.161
